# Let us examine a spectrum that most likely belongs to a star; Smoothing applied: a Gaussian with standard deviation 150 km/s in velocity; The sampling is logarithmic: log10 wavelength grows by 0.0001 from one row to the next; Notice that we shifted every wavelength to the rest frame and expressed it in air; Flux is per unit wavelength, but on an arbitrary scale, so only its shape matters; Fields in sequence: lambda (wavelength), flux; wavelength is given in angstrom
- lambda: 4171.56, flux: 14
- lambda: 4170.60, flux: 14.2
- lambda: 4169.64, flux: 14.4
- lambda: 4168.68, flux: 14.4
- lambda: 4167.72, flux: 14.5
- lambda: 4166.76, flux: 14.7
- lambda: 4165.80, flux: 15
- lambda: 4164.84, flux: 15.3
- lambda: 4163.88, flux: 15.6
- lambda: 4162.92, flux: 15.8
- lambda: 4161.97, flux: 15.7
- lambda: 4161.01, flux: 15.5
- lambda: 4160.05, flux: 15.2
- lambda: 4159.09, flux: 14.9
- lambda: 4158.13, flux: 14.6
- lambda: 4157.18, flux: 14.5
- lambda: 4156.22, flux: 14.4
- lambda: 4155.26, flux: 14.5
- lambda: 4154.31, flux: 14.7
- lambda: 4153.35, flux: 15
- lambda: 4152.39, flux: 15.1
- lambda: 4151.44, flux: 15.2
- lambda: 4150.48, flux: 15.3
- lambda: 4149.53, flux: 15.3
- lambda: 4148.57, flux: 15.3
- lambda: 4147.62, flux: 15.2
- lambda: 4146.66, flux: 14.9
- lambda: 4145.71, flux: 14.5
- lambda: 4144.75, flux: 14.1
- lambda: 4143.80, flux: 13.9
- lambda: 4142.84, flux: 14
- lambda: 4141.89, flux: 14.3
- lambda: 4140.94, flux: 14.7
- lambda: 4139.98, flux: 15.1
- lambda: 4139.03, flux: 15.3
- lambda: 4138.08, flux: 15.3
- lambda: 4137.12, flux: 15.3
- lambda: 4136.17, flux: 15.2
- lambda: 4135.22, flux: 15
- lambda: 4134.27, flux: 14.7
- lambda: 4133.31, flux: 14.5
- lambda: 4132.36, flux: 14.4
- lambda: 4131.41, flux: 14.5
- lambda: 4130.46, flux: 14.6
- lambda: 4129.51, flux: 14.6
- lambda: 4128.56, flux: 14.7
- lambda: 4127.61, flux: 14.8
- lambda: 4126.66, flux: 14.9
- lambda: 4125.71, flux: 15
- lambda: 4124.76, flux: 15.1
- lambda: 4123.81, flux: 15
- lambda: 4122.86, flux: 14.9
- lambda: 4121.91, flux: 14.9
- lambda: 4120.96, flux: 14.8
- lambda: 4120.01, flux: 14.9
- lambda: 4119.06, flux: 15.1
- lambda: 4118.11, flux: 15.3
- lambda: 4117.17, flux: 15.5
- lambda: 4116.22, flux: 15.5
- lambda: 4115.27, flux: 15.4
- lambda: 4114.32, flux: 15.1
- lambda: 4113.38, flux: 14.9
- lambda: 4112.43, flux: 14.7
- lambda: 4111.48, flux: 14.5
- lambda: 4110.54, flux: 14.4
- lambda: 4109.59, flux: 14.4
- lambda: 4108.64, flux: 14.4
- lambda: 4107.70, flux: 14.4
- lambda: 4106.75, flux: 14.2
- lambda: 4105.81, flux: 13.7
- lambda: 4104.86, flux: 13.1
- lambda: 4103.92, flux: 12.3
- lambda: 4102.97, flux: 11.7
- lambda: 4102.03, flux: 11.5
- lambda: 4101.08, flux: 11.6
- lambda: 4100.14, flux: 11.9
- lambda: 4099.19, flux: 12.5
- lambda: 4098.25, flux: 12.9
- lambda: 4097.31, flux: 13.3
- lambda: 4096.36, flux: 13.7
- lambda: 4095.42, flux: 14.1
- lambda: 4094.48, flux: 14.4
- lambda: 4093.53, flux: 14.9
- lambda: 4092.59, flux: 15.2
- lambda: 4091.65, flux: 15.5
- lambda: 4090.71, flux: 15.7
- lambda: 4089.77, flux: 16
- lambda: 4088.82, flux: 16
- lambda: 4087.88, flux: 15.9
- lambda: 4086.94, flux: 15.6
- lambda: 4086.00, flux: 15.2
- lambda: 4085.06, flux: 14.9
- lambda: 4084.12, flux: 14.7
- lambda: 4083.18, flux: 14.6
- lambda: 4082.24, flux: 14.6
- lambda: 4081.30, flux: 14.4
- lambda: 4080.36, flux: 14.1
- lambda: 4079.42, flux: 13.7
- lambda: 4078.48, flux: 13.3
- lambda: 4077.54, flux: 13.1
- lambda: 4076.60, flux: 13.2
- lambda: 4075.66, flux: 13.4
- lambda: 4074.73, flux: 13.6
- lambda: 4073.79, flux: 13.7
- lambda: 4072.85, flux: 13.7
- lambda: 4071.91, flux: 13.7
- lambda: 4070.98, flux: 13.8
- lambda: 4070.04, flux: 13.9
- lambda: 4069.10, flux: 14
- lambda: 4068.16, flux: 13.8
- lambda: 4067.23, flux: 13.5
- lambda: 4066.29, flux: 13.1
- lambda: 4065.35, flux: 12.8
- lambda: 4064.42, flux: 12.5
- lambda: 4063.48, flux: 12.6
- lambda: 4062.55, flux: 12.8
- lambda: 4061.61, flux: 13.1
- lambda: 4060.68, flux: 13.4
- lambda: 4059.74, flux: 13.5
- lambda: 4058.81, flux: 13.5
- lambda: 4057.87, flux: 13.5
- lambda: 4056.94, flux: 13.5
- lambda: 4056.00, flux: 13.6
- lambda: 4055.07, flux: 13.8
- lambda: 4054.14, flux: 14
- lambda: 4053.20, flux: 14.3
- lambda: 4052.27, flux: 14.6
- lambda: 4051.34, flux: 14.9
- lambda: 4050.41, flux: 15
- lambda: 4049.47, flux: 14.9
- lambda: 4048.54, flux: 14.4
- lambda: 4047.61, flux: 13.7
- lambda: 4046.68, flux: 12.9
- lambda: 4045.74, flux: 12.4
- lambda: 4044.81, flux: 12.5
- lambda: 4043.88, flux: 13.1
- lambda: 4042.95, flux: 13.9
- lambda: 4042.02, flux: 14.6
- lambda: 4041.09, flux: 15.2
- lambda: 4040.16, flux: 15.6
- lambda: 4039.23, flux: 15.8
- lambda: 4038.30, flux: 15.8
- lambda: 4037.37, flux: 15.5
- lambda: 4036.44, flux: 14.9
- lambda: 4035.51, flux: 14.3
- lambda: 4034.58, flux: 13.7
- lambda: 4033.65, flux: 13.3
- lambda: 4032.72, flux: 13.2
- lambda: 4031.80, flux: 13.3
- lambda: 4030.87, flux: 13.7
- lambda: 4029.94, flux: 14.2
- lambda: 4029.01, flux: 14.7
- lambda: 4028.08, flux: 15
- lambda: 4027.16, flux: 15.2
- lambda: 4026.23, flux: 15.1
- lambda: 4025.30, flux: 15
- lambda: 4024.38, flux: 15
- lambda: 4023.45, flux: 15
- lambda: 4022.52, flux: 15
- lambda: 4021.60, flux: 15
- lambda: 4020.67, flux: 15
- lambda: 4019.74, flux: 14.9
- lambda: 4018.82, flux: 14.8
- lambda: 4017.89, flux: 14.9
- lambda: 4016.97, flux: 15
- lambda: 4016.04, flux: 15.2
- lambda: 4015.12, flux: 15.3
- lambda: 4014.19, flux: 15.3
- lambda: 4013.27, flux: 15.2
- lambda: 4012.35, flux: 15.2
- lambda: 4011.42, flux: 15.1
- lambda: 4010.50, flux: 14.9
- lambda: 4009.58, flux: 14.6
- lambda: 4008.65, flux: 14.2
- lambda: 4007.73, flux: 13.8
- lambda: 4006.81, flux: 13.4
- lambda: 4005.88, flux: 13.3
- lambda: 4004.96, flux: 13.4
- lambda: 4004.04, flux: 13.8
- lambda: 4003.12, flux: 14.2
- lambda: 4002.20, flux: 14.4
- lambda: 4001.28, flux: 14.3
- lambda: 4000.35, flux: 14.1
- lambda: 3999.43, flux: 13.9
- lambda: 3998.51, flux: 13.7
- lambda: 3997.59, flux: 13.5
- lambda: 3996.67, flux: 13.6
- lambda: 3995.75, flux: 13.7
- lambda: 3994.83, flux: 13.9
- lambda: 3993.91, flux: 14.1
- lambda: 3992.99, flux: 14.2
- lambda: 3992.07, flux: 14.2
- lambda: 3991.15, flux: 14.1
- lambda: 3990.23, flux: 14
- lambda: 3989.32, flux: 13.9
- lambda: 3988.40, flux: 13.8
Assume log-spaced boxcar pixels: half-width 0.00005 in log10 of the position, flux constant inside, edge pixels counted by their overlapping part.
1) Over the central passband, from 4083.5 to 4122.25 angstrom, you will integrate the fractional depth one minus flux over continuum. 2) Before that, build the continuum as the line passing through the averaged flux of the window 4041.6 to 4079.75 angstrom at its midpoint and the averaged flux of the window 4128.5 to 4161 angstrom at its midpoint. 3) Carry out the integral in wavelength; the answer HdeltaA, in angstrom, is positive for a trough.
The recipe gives -0.4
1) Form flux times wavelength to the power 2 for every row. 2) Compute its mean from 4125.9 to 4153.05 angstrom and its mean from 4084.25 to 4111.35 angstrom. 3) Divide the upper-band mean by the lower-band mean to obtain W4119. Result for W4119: 1.1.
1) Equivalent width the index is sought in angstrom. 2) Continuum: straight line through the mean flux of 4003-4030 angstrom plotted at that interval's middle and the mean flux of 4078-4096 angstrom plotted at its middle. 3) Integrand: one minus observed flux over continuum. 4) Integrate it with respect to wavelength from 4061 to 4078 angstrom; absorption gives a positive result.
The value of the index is 1.7 angstrom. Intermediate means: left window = 14.7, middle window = 13.4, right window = 14.9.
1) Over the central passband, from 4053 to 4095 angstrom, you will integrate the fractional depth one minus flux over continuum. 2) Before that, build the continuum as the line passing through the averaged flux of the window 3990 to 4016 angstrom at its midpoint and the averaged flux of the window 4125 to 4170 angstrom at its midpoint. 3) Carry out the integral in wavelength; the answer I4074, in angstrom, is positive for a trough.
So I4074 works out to 1.4 angstrom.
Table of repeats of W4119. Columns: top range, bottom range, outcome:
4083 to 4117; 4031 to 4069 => 1.05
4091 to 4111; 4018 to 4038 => 0.96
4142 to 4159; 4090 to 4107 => 1.12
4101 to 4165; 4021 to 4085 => 1.09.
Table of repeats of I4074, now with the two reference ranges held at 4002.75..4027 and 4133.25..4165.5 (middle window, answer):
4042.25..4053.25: 0.64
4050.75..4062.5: 0.78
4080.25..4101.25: 0.51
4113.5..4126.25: -0.19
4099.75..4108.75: 1.23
